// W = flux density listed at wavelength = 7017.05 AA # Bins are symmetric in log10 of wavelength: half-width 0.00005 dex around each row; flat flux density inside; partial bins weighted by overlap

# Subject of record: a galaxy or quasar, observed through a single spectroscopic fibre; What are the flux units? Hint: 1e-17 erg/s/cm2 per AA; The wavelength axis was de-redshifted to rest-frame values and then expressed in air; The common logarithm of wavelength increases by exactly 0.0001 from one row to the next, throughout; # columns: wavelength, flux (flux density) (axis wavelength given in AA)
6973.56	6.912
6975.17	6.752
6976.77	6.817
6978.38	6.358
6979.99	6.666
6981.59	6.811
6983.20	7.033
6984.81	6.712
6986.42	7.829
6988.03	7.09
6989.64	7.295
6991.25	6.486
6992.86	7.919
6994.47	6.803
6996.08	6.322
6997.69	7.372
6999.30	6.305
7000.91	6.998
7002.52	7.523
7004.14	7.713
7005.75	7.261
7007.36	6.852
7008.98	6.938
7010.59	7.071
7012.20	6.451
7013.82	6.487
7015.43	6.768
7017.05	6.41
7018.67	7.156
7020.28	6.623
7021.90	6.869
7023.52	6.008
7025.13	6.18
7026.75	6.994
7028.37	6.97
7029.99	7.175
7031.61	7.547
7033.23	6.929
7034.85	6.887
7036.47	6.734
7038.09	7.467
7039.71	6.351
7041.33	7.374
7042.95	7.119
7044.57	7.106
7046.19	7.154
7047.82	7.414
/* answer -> 6.41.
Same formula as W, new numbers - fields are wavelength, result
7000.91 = 6.998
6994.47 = 6.803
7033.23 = 6.929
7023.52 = 6.008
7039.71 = 6.351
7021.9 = 6.869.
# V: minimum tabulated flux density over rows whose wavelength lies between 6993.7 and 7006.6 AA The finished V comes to 6.305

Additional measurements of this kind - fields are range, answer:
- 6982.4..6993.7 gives 6.486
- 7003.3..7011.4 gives 6.852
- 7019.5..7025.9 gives 6.008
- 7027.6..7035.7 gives 6.887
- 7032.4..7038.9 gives 6.734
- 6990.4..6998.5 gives 6.322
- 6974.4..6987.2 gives 6.358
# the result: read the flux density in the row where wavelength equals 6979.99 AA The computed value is 6.666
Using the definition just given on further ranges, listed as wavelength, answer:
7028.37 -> 6.97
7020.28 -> 6.623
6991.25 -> 6.486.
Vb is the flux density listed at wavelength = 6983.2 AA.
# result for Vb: 7.033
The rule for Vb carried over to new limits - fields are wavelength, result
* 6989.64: 7.295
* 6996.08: 6.322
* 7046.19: 7.154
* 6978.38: 6.358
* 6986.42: 7.829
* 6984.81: 6.712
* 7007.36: 6.852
